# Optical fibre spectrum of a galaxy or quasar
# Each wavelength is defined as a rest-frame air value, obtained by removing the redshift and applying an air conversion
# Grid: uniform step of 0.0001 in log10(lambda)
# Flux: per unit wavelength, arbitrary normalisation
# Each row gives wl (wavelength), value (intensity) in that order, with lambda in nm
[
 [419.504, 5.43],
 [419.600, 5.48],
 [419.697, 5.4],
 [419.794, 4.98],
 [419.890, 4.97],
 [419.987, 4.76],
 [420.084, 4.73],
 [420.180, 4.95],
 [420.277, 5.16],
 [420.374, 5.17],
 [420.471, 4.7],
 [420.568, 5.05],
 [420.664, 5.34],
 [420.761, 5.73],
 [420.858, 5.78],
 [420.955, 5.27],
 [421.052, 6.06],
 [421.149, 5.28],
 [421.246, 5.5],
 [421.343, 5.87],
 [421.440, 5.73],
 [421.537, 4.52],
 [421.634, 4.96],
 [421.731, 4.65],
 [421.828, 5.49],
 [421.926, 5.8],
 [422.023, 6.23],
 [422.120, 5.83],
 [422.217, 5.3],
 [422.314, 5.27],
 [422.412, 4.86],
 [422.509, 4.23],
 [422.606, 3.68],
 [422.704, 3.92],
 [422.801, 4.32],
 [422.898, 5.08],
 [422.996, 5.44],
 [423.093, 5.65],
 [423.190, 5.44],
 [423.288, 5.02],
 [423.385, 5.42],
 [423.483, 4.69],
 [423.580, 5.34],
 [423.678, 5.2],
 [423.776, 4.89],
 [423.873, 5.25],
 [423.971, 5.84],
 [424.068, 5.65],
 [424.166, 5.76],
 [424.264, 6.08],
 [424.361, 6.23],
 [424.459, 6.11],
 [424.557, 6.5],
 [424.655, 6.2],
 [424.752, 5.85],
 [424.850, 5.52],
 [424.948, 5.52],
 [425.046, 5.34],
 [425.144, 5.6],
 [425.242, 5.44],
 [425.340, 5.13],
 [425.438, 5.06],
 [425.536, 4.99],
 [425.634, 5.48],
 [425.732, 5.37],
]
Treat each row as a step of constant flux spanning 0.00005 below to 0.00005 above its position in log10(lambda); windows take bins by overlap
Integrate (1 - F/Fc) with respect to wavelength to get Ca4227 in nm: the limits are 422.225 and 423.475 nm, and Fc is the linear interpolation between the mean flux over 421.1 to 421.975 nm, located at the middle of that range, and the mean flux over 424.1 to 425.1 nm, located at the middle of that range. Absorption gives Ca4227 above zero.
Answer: 0.16 nm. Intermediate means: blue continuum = 5.31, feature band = 4.87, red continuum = 5.9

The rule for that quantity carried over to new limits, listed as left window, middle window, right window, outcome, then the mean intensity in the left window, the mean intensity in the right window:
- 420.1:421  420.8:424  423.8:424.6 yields 0.20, 5.22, 5.89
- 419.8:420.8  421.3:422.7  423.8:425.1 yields 0.06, 5.05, 5.82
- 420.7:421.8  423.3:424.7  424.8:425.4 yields -0.06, 5.4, 5.41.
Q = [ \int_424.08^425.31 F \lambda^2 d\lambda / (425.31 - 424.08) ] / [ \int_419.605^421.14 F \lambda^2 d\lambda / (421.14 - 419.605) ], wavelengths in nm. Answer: 1.14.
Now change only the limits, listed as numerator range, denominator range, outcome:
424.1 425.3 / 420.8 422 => 1.09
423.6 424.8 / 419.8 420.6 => 1.19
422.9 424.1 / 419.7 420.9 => 1.05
